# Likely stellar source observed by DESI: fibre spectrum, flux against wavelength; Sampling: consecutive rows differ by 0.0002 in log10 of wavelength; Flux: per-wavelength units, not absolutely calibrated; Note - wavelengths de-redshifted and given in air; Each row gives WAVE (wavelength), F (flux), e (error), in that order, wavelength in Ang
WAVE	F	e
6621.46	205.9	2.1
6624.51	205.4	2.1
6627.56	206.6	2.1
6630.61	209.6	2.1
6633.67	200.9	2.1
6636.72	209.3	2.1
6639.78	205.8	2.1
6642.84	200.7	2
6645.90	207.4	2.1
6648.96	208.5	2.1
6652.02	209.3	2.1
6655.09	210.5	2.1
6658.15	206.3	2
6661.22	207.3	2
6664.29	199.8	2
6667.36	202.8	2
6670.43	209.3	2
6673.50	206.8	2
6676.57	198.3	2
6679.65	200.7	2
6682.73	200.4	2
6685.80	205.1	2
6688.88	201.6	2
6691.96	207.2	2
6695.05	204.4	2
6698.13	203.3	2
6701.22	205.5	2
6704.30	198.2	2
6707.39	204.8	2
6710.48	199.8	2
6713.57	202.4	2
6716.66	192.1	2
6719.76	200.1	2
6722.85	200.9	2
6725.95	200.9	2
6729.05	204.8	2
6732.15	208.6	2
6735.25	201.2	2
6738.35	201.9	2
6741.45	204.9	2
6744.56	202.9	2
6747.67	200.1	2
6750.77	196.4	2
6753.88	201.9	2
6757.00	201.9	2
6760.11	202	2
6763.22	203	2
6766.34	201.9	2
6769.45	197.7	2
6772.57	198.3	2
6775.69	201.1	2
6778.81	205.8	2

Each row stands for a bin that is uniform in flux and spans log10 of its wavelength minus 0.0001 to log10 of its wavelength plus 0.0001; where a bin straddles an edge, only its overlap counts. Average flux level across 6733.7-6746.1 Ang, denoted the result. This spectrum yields 203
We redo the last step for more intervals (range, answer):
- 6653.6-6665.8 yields 206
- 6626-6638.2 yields 207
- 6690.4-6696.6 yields 206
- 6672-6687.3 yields 202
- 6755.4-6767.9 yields 202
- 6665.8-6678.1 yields 204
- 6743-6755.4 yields 200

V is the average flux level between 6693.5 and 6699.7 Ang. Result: 204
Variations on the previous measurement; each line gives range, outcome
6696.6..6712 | 202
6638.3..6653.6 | 206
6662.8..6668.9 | 201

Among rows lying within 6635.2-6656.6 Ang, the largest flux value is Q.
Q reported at 210.5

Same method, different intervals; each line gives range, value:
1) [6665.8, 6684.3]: 209.3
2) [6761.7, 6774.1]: 203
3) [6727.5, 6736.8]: 208.6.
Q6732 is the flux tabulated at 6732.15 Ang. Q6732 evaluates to 208.6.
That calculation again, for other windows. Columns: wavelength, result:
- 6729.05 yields 204.8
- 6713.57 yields 202.4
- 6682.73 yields 200.4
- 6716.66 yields 192.1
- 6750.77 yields 196.4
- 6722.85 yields 200.9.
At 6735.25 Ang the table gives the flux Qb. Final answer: 201.2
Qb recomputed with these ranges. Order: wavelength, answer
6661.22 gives 207.3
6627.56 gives 206.6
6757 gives 201.9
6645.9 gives 207.4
